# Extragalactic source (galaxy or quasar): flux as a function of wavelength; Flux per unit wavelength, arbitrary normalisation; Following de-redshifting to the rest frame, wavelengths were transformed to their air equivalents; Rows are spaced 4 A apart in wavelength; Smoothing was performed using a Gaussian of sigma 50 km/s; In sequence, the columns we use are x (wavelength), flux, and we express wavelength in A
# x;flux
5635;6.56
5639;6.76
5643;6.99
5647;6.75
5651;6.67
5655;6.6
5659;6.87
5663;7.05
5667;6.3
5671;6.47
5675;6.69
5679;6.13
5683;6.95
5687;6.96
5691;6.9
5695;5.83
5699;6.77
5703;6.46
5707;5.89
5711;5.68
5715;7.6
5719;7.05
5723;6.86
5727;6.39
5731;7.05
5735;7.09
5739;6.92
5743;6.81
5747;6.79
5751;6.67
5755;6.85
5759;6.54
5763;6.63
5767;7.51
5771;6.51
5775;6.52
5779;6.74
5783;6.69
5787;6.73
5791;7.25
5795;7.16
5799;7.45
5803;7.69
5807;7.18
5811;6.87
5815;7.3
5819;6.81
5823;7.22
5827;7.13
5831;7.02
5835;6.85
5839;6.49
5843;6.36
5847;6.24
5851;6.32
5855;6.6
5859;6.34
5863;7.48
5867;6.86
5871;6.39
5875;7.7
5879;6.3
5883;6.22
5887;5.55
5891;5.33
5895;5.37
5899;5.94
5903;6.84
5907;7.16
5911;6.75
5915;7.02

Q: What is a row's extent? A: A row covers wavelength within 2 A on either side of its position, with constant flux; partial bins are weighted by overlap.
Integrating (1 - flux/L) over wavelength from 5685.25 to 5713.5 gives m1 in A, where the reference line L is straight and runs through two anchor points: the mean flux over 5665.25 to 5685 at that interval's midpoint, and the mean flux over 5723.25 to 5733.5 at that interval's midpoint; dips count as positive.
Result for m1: 1.1 A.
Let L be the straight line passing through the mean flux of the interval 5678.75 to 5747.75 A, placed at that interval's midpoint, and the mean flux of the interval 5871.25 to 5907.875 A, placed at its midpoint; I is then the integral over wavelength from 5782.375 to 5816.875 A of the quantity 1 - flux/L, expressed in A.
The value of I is -3.7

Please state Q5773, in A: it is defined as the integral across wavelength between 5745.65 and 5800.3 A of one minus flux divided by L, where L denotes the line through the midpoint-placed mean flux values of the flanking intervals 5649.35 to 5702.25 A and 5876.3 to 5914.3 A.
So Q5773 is -3.5 A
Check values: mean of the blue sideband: 6.63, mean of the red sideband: 6.22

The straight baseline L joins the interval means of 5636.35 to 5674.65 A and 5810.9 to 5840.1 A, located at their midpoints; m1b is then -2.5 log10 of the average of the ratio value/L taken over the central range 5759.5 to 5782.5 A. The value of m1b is 0.02 mag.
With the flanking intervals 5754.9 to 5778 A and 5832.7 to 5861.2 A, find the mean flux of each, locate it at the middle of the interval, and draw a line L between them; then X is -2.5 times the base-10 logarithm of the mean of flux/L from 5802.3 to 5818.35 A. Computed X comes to -0.093 mag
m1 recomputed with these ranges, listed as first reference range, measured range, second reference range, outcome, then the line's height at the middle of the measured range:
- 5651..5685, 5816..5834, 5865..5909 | -1.8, 6.42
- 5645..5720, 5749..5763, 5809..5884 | 0.0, 6.68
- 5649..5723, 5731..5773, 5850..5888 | -1.5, 6.61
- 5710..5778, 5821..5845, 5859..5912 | -1.0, 6.58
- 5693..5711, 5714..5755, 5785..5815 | -2.5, 6.51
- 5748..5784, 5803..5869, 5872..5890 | -3.3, 6.52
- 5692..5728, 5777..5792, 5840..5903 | -0.9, 6.44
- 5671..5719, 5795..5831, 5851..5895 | -4.1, 6.46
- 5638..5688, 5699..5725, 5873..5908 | 0.0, 6.6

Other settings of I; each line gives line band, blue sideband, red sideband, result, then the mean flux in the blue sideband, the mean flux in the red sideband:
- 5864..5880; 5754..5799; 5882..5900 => -2.87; 6.86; 5.64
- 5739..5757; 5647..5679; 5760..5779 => -0.13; 6.64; 6.77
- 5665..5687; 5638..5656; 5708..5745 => 0.74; 6.76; 6.8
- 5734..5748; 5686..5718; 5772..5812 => -0.34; 6.51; 7.02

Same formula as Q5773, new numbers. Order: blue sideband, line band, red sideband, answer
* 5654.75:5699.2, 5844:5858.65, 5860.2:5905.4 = 0.1 A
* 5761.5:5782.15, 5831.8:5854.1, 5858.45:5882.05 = 1.1 A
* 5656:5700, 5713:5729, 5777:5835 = -0.5 A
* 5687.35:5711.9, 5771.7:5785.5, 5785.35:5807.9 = 0.9 A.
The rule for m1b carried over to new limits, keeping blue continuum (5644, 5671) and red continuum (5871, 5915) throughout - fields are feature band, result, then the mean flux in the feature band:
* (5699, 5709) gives 0.057 mag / 6.29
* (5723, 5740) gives -0.043 mag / 6.86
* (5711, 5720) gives -0.060 mag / 6.99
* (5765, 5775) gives -0.061 mag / 6.91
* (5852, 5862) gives -0.025 mag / 6.56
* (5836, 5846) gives -0.003 mag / 6.45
